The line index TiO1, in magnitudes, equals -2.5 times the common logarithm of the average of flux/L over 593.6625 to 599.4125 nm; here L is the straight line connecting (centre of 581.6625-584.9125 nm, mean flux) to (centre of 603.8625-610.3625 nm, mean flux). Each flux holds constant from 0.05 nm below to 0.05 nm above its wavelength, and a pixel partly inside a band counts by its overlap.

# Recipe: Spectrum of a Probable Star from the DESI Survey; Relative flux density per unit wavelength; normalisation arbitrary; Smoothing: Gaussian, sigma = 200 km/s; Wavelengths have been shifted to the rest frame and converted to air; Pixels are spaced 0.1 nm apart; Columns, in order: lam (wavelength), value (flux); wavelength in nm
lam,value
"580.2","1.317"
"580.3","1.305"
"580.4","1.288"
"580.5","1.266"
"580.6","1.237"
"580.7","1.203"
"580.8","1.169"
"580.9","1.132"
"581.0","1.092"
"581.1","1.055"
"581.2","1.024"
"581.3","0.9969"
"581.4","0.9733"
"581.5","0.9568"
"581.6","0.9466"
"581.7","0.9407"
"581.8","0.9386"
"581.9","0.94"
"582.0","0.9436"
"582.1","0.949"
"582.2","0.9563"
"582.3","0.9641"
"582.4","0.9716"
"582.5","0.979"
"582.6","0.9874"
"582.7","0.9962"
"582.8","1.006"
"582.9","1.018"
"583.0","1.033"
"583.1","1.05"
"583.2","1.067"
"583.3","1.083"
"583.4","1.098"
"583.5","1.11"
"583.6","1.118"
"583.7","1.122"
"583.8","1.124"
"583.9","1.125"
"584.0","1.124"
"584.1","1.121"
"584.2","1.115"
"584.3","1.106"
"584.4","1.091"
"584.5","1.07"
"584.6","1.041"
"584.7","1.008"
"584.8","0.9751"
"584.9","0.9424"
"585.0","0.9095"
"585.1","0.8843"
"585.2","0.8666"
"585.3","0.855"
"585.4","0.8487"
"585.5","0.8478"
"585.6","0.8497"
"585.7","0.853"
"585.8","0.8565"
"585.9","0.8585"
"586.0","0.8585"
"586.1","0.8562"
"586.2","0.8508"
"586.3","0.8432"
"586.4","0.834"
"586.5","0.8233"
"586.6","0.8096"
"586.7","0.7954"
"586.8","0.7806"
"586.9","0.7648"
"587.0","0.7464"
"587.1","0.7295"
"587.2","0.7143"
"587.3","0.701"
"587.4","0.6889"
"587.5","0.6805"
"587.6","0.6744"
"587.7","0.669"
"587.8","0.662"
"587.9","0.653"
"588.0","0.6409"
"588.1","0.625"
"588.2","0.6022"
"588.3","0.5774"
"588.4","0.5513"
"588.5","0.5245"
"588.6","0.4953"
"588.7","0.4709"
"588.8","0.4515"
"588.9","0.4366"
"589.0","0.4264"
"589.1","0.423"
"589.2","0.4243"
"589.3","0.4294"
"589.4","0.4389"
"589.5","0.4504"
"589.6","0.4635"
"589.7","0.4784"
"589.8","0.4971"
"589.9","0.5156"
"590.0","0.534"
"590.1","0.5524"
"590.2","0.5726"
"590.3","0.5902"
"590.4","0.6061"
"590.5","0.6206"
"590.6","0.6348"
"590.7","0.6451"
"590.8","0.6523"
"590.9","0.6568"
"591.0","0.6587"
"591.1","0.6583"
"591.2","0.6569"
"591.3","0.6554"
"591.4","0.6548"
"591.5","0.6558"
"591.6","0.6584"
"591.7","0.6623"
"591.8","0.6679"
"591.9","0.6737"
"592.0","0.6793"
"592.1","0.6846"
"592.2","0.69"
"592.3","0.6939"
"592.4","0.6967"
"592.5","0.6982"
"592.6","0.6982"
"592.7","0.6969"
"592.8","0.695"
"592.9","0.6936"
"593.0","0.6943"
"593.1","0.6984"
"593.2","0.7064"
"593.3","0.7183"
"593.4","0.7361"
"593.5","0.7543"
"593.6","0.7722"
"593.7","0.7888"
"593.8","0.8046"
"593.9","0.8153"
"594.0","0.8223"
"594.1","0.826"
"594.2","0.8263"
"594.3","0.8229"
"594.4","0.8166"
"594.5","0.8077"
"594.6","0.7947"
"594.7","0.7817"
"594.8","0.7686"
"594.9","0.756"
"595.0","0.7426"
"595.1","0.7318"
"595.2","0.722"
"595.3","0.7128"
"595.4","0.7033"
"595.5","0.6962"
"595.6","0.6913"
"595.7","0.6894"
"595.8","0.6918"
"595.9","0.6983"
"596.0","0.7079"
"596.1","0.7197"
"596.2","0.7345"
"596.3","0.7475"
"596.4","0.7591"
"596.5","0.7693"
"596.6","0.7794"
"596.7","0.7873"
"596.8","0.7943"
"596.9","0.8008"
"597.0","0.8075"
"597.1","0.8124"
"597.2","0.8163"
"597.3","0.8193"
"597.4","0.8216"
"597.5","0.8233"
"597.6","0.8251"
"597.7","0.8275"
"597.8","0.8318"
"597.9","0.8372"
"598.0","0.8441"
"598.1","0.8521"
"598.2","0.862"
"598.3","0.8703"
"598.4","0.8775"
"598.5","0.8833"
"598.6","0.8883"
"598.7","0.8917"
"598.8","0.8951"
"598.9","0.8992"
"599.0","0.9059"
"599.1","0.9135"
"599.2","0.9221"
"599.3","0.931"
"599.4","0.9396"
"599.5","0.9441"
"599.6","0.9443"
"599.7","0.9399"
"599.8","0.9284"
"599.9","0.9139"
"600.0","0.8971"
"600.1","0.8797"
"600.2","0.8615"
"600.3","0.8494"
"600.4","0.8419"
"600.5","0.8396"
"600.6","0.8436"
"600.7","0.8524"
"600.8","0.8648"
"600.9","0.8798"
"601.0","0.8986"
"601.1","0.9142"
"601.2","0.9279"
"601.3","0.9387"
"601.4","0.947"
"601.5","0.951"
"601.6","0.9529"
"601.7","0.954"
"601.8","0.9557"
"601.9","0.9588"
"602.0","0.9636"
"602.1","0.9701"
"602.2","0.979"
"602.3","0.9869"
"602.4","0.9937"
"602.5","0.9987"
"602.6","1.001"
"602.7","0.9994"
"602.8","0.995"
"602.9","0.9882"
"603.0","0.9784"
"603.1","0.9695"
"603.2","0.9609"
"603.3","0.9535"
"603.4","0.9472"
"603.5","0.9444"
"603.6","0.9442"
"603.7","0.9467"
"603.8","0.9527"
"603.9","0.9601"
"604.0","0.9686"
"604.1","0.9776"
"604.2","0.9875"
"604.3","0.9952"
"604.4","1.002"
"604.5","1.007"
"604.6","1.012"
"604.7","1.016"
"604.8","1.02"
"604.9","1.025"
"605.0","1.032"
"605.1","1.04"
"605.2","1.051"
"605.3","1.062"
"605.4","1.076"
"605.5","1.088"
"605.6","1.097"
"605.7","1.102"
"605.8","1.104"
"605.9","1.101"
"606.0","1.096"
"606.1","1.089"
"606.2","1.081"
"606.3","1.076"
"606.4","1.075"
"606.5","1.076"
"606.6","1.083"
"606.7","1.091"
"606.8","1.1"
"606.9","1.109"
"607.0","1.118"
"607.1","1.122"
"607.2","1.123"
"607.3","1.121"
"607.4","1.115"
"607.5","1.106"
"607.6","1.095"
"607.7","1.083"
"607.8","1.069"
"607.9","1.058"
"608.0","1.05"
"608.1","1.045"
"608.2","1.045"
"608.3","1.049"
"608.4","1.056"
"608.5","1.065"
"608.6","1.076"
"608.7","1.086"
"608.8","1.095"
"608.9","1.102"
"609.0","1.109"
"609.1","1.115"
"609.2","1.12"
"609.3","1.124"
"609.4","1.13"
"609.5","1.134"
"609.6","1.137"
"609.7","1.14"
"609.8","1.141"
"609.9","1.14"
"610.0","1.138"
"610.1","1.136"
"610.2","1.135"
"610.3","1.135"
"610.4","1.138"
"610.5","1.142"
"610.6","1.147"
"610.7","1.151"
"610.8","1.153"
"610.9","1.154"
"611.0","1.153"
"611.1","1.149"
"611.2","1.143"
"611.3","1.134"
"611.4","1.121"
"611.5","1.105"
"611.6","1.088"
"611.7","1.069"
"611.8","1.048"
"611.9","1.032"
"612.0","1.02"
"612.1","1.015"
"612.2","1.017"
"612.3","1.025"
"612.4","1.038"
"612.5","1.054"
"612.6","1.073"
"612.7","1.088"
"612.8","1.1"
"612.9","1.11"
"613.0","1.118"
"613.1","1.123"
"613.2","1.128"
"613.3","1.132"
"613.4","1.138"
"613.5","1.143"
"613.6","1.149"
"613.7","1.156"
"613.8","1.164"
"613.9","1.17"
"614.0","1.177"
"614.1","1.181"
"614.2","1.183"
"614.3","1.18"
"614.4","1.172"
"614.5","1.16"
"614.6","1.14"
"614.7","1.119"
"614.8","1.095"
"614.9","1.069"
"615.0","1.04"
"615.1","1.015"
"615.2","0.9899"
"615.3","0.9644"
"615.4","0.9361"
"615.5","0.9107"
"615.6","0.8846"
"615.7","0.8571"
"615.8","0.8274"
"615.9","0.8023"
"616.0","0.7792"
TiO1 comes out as 0.30 mag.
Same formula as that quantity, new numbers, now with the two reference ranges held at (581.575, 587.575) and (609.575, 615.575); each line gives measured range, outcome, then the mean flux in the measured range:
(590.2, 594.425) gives 0.37 mag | 0.701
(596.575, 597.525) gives 0.24 mag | 0.806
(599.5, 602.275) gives 0.13 mag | 0.914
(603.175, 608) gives 0.02 mag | 1.05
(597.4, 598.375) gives 0.20 mag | 0.841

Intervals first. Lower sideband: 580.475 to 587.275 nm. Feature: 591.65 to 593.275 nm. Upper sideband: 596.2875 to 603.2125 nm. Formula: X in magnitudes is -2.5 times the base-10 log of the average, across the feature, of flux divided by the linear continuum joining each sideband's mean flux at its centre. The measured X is 0.32 mag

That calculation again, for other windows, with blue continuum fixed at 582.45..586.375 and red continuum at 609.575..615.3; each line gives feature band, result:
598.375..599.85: 0.15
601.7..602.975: 0.09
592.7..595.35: 0.33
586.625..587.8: 0.35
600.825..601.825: 0.15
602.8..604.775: 0.10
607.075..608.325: 0.01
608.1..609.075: 0.02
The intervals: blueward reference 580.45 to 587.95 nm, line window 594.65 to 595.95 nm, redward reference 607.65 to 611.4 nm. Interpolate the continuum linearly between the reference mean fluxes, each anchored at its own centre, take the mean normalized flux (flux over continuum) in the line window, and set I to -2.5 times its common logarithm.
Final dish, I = 0.37 mag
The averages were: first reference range 0.946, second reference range 1.11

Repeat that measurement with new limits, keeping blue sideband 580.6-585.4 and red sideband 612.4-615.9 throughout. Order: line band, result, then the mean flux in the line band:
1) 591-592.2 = 0.485 mag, 0.665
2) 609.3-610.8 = -0.068 mag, 1.14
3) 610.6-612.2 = -0.029 mag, 1.1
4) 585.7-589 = 0.433 mag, 0.693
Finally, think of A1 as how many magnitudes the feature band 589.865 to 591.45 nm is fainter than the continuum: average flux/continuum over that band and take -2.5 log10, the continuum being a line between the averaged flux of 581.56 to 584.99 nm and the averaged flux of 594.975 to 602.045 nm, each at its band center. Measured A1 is 0.46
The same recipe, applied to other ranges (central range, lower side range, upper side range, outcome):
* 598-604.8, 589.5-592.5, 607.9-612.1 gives -0.06 mag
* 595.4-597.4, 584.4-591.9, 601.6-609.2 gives 0.14 mag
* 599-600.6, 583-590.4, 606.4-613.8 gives 0.07 mag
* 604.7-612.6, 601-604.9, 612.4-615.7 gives -0.06 mag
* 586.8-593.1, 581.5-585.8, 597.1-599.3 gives 0.46 mag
